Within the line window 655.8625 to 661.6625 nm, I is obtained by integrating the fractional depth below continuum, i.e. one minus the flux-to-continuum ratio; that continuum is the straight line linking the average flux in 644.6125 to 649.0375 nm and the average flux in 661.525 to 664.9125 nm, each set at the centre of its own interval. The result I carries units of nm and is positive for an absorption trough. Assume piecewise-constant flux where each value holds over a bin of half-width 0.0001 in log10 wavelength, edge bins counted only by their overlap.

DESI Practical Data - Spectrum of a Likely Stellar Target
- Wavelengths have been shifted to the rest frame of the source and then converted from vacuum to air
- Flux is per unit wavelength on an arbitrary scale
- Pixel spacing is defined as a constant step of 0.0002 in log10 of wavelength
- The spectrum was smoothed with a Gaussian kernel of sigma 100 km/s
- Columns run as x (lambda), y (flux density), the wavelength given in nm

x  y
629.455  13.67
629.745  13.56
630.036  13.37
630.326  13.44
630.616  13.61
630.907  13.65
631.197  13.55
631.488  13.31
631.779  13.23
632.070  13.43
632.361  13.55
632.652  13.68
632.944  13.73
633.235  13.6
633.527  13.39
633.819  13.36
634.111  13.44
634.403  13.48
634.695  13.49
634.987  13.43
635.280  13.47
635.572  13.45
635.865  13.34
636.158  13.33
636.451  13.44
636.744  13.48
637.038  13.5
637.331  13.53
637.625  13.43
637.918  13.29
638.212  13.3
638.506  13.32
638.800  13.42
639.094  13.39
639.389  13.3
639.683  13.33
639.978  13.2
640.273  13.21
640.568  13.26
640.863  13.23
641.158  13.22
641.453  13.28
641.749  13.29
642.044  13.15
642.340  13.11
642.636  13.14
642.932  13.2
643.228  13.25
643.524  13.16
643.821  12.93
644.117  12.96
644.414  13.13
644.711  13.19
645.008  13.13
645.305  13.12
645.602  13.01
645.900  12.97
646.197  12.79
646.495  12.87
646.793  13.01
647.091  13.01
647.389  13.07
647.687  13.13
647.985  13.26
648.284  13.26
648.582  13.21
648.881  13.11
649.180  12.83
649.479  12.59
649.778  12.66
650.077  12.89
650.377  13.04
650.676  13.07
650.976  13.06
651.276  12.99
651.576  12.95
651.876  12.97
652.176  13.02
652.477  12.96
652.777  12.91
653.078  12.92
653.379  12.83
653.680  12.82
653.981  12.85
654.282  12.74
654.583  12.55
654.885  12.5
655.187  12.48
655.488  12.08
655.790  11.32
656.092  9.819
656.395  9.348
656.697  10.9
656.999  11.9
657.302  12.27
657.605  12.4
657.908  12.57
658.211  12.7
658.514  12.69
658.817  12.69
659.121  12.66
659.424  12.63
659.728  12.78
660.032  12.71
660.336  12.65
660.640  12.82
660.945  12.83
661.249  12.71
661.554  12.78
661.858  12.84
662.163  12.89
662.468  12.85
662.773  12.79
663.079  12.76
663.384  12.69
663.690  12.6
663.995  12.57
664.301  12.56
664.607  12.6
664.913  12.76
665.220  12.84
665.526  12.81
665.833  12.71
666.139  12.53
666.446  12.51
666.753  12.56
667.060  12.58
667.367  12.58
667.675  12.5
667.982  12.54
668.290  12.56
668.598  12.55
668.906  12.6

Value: 0.284 nm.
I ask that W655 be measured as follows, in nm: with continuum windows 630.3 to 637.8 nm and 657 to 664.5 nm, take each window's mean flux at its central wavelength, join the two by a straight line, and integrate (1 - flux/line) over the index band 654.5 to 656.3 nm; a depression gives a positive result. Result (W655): 0.16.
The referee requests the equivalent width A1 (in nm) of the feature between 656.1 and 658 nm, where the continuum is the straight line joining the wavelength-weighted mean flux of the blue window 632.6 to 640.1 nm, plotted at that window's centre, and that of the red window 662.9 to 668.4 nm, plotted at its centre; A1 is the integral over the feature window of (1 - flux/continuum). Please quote 0.215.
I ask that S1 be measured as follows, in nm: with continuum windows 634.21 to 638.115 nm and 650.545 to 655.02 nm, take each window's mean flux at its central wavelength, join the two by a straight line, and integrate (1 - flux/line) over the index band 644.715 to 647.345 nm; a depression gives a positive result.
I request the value 0.02 nm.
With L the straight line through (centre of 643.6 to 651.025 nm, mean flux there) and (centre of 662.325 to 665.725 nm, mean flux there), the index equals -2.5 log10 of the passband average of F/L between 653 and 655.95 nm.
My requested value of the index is 0.03 mag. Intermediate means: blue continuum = 13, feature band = 12.5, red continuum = 12.7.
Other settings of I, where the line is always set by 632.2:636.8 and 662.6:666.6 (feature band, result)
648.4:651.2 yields 0.027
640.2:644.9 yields 0.034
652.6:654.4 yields 0.017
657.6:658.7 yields 0.019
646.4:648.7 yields 0.004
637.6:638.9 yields 0.004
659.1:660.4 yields 0.011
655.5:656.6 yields 0.210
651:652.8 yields 0.005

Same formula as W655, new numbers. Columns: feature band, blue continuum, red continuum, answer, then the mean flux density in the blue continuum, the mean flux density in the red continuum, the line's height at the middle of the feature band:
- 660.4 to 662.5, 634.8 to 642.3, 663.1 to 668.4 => -0.01 nm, 13.3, 12.6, 12.7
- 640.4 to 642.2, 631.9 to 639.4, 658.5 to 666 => 0.01 nm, 13.4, 12.7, 13.3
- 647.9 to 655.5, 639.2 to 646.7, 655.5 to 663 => -0.12 nm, 13.1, 12.3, 12.7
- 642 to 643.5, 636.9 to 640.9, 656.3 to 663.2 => 0.00 nm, 13.3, 12.5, 13.2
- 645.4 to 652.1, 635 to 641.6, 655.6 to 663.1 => -0.09 nm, 13.4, 12.3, 12.8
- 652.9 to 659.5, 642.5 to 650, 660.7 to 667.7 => 0.35 nm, 13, 12.7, 12.8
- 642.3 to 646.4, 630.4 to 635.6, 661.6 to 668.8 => 0.04 nm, 13.5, 12.7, 13.2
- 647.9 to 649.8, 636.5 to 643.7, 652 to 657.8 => -0.06 nm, 13.3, 12.1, 12.6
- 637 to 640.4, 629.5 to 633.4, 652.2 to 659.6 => -0.05 nm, 13.5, 12.2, 13.1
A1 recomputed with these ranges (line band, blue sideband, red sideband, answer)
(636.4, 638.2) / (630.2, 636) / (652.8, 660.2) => -0.02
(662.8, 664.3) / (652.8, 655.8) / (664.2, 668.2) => -0.01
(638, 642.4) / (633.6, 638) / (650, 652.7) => 0.01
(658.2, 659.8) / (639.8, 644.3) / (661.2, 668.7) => 0.01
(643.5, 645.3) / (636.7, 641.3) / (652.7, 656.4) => -0.02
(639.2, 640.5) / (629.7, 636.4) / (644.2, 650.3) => 0.00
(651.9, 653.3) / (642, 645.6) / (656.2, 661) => -0.04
